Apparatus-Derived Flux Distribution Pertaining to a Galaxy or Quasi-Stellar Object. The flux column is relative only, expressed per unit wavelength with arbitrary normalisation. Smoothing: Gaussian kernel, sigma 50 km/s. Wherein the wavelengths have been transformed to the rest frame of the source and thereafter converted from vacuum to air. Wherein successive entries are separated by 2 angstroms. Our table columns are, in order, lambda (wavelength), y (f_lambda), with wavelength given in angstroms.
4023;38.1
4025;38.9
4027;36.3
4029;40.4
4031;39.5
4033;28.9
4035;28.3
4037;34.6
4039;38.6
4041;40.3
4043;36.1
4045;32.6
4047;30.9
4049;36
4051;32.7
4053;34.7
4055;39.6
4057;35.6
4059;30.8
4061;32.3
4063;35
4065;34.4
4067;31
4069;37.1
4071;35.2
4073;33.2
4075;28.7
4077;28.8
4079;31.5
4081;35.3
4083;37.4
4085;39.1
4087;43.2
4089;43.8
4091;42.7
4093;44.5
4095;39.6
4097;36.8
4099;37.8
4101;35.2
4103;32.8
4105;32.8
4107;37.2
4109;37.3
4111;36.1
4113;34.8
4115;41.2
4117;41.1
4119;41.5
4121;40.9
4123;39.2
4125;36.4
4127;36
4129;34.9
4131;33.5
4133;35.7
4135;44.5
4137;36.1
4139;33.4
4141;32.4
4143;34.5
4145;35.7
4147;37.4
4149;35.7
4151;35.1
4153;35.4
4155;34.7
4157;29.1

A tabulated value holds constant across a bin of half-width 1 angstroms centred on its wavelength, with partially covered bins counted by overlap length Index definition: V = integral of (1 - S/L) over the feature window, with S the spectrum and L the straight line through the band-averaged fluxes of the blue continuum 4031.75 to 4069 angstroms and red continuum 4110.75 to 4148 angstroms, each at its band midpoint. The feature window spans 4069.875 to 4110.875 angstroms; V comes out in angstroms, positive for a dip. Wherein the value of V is -1.1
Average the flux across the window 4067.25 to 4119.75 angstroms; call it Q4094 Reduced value 37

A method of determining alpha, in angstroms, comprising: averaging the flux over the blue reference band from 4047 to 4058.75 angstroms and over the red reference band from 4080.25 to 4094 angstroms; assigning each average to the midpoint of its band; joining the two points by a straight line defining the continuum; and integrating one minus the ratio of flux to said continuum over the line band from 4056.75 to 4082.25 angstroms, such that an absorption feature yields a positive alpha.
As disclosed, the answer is 3.28 angstroms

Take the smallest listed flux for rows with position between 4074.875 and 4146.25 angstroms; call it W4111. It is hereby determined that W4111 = 28.7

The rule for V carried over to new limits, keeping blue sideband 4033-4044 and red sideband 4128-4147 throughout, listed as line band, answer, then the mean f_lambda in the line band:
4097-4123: -1.40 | 37.4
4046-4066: 0.52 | 34.2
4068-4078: 0.75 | 32.6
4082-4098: -2.50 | 40.9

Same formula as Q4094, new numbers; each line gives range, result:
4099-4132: 37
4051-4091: 35.2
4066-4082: 32.6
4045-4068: 33.9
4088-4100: 40.9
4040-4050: 35.2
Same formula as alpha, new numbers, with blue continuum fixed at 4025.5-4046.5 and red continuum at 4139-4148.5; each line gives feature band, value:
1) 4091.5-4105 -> -0.94 angstroms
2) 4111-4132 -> -1.71 angstroms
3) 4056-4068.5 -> 0.72 angstroms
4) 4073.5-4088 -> 0.19 angstroms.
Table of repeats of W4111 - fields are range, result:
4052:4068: 30.8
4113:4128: 34.8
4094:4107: 32.8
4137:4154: 32.4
